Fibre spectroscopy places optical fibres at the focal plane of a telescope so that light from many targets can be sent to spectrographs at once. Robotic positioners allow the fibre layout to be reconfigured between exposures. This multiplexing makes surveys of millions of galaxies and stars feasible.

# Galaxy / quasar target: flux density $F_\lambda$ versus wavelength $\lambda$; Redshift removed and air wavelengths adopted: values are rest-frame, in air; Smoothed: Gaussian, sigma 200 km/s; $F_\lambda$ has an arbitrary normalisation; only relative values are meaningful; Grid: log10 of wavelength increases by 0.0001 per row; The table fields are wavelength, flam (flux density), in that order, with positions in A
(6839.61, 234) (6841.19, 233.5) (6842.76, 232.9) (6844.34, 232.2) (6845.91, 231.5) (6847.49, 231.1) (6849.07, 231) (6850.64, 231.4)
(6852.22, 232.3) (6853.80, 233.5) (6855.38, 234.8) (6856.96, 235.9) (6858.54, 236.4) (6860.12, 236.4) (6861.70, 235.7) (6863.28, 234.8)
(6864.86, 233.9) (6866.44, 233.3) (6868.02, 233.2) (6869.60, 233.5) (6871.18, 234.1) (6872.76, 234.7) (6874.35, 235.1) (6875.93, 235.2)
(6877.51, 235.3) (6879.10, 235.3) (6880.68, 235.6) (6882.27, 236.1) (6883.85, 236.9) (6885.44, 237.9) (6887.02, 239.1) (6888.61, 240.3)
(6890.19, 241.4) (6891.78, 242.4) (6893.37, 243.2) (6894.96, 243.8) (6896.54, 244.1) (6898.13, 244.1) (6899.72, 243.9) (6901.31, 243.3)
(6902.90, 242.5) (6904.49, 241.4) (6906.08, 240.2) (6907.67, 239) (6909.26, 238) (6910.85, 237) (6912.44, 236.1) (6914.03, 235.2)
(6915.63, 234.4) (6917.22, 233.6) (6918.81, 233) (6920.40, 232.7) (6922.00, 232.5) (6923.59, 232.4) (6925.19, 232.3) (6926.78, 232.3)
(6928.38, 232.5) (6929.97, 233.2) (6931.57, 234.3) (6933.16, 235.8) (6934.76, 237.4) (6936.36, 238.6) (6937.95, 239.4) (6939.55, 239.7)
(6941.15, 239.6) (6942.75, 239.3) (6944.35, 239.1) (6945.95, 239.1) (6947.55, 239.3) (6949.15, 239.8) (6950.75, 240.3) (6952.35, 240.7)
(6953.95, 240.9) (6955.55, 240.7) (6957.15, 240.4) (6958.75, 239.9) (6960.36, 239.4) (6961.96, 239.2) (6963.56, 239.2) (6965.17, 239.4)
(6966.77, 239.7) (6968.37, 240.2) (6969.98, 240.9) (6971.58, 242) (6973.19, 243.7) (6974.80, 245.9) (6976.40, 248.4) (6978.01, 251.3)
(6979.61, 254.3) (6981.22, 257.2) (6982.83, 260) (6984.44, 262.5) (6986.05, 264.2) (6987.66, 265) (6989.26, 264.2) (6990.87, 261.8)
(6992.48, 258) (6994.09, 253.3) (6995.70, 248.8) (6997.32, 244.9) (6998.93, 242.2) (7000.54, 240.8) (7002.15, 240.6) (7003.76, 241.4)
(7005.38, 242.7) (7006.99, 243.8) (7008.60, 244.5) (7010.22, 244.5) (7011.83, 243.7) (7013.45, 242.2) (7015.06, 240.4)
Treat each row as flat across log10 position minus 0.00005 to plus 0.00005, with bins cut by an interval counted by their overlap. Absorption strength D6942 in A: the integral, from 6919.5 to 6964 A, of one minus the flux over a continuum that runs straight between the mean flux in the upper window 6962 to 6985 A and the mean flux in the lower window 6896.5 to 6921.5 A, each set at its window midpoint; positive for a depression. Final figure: 0.97 A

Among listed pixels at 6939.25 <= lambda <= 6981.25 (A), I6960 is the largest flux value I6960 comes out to 257.2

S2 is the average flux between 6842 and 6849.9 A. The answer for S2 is 232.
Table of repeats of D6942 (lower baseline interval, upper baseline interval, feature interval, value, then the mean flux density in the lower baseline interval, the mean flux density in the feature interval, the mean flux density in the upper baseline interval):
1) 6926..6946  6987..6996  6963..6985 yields 0.4 A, 237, 247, 259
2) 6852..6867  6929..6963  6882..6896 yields -0.2 A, 235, 240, 239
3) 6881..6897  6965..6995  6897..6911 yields 0.1 A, 240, 241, 253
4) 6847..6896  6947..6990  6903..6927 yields 0.5 A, 236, 236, 247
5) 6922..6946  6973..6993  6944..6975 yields 0.8 A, 236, 240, 257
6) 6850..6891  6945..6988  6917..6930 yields 0.4 A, 235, 233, 245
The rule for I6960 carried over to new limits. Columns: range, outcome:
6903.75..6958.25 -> 241.4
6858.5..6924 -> 244.1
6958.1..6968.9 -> 240.2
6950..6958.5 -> 240.9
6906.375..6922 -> 239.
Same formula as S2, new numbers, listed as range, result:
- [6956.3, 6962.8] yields 240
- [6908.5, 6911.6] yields 238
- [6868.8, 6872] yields 234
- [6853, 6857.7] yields 234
